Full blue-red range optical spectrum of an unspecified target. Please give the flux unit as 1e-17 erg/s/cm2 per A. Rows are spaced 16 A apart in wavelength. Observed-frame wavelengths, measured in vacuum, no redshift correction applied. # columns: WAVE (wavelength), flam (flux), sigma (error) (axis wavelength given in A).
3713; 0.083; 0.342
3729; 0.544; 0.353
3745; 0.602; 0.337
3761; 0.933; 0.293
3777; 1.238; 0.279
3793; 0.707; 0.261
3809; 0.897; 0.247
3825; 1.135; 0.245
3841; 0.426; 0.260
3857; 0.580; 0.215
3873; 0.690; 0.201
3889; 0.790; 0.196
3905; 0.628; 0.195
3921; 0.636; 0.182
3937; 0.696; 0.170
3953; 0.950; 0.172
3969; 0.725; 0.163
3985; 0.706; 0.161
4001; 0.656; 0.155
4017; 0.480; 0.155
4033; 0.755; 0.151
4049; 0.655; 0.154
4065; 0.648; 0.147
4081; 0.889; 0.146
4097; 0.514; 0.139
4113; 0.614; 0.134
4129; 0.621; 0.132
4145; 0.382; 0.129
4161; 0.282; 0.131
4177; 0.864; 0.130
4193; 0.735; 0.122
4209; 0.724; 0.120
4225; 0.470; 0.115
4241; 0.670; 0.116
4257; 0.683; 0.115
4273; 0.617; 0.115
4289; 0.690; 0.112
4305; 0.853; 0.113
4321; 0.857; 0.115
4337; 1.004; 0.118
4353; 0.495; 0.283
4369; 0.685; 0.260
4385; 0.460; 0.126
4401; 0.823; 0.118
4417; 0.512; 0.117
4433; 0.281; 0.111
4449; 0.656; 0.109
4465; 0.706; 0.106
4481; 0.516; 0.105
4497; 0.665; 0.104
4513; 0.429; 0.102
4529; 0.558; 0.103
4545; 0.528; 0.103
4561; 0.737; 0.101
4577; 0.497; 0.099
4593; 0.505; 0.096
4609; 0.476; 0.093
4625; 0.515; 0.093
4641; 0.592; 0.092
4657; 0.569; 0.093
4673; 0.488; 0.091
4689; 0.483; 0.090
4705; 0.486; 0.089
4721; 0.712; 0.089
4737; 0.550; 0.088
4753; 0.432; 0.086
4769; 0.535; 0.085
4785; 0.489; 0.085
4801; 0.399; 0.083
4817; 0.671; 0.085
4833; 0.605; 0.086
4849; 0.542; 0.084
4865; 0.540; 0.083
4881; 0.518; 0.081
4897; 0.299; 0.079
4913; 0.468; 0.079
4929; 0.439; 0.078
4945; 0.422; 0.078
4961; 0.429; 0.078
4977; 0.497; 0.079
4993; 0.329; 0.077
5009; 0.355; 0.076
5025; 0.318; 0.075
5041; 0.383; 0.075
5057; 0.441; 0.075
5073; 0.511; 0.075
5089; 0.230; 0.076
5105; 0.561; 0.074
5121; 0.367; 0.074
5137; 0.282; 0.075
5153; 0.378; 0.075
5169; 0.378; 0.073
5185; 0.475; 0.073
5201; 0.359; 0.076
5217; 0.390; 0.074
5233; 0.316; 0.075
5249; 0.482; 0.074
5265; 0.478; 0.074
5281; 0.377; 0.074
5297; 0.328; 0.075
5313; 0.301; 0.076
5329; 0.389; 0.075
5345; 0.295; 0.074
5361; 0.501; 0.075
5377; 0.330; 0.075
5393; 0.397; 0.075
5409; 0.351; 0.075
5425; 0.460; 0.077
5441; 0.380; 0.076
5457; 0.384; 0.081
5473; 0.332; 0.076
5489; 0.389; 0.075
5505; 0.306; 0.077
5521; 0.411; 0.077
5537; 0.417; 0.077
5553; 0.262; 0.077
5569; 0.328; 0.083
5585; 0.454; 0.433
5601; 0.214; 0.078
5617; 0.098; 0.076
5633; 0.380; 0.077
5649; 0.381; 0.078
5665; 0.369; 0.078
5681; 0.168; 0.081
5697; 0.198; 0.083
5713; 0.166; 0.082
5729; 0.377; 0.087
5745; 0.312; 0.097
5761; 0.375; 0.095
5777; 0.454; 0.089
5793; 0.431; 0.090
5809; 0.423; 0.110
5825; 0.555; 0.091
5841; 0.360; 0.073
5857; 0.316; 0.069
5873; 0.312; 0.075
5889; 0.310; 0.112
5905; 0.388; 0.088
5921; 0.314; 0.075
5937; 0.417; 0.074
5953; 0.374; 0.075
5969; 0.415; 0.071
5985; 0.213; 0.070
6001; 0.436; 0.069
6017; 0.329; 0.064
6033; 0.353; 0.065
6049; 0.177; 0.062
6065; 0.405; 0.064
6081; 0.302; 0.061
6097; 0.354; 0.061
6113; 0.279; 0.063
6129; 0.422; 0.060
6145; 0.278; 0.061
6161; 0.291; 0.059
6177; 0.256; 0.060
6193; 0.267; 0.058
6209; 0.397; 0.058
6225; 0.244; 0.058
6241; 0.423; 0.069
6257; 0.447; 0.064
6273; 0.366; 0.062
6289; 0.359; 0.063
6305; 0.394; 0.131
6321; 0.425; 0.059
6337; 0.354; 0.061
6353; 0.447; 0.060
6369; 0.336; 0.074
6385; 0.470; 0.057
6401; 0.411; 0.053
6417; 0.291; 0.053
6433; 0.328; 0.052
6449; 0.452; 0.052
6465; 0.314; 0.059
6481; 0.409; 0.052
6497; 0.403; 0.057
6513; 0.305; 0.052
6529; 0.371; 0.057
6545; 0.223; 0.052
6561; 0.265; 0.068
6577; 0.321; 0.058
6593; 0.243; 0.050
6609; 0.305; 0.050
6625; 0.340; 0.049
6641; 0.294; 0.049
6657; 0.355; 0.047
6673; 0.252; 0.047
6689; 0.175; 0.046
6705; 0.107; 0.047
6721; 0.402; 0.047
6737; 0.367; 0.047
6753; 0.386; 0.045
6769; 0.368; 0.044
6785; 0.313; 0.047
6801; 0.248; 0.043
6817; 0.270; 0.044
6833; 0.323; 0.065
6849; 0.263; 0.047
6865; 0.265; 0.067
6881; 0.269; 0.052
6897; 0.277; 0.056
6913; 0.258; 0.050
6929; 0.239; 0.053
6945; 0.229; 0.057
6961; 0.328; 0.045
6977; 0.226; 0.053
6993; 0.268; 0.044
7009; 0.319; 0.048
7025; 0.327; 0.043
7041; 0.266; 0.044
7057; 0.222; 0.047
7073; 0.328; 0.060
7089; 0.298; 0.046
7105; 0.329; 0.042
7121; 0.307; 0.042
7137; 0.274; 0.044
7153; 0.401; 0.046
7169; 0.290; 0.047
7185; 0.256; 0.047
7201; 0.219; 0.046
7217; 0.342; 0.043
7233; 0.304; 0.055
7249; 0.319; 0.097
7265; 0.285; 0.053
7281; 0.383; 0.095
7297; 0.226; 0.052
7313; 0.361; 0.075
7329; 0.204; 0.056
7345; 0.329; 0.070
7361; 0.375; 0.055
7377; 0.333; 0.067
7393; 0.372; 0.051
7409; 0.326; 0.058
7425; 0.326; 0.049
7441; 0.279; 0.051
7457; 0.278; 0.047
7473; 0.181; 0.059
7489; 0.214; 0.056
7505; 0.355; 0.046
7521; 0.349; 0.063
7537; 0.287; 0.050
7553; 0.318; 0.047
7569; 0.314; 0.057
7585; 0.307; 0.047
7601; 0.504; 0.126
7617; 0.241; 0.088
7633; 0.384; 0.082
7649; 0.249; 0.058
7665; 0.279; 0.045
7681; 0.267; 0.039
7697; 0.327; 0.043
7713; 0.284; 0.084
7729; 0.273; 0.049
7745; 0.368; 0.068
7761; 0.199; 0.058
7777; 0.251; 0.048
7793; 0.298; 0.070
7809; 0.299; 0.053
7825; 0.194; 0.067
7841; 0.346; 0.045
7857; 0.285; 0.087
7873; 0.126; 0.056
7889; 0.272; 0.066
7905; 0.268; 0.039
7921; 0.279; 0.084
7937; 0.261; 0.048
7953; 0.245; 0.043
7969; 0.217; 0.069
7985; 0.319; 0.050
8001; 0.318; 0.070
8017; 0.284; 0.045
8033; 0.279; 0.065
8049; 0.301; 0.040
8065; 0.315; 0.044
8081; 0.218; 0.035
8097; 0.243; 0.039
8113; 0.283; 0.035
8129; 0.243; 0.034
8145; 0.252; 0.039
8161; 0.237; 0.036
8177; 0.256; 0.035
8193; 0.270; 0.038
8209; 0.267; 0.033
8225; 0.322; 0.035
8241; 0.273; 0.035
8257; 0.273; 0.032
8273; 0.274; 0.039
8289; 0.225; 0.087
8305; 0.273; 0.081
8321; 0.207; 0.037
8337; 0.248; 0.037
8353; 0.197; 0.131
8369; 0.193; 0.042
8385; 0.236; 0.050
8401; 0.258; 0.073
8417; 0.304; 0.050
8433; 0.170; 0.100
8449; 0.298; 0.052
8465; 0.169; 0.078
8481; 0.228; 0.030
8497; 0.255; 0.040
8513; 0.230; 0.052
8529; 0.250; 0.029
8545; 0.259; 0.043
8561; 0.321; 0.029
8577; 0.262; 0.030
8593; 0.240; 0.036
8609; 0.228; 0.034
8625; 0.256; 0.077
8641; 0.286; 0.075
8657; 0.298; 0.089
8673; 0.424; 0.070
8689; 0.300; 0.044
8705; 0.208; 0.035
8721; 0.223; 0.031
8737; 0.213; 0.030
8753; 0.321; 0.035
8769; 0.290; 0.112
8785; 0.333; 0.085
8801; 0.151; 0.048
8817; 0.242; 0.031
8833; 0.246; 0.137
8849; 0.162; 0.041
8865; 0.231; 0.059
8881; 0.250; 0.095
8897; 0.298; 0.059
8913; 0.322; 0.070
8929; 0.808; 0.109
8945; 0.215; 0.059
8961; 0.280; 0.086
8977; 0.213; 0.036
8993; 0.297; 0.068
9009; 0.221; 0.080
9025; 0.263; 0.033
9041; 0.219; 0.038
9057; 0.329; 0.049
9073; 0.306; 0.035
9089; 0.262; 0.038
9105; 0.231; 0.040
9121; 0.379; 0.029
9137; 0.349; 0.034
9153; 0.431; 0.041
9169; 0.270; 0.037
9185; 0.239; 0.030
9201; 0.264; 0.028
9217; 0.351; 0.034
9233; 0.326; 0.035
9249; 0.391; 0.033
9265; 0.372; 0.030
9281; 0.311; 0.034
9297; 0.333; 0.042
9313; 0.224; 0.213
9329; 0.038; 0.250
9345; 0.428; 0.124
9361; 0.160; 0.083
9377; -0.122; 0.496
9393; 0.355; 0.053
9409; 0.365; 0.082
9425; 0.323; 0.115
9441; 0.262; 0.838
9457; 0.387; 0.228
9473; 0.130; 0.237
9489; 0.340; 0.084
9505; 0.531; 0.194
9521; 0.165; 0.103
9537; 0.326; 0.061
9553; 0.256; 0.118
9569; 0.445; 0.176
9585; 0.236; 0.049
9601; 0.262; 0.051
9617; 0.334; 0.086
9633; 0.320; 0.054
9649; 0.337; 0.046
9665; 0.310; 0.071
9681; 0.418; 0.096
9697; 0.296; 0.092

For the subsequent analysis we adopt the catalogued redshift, 1.39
